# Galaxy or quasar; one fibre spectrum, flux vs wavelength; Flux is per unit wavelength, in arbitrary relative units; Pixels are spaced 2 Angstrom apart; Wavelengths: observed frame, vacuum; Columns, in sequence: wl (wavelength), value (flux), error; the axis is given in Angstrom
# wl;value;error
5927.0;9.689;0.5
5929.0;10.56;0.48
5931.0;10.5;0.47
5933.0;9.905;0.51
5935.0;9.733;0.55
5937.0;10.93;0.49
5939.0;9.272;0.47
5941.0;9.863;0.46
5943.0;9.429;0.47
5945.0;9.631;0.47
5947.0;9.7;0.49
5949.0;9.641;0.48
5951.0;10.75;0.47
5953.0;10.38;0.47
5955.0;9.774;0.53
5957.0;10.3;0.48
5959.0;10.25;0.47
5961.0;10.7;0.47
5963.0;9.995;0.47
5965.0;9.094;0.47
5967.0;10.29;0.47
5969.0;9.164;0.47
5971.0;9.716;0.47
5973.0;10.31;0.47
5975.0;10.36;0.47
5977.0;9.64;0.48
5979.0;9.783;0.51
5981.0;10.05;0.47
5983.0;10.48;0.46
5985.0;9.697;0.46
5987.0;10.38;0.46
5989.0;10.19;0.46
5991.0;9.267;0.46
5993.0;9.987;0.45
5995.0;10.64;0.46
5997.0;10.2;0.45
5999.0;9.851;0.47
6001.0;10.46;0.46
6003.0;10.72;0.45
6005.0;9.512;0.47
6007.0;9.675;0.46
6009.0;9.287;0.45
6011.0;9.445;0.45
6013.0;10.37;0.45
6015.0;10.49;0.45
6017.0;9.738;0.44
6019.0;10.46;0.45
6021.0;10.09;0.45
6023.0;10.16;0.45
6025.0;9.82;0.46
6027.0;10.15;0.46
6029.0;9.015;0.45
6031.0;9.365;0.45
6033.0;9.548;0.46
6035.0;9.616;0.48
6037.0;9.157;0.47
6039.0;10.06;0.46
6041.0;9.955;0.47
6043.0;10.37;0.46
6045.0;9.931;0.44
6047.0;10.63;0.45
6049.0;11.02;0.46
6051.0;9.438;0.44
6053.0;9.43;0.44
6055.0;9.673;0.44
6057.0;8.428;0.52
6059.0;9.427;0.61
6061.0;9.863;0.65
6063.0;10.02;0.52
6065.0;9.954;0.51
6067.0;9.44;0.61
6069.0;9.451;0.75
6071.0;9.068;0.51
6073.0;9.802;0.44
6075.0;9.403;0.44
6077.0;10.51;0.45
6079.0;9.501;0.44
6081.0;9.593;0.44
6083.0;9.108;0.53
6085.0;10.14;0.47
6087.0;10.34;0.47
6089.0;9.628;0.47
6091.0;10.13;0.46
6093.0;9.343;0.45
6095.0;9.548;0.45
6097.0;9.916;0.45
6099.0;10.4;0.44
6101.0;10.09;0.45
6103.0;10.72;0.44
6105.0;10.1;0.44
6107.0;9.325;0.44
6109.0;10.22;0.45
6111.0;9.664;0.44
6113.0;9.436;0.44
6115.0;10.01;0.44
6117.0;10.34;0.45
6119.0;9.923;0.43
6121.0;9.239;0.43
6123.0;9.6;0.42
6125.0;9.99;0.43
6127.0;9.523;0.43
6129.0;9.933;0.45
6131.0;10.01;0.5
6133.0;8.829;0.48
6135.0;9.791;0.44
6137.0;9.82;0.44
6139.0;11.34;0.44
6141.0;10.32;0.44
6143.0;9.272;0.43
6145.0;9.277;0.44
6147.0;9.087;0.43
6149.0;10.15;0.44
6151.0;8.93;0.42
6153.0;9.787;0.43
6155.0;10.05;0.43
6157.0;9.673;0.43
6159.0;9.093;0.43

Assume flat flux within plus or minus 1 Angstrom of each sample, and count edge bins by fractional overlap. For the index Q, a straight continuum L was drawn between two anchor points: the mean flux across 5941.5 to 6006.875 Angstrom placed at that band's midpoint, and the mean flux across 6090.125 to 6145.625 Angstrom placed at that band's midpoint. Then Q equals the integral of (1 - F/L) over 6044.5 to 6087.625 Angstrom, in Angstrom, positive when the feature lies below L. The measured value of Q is 0.8 Angstrom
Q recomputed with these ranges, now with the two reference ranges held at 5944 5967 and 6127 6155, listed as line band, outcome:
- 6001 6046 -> 0.2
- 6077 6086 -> 0.1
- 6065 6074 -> 0.3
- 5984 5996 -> -0.1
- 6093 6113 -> -0.3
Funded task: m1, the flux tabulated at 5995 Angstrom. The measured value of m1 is 10.64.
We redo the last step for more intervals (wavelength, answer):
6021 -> 10.09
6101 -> 10.09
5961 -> 10.7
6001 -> 10.46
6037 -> 9.157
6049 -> 11.02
